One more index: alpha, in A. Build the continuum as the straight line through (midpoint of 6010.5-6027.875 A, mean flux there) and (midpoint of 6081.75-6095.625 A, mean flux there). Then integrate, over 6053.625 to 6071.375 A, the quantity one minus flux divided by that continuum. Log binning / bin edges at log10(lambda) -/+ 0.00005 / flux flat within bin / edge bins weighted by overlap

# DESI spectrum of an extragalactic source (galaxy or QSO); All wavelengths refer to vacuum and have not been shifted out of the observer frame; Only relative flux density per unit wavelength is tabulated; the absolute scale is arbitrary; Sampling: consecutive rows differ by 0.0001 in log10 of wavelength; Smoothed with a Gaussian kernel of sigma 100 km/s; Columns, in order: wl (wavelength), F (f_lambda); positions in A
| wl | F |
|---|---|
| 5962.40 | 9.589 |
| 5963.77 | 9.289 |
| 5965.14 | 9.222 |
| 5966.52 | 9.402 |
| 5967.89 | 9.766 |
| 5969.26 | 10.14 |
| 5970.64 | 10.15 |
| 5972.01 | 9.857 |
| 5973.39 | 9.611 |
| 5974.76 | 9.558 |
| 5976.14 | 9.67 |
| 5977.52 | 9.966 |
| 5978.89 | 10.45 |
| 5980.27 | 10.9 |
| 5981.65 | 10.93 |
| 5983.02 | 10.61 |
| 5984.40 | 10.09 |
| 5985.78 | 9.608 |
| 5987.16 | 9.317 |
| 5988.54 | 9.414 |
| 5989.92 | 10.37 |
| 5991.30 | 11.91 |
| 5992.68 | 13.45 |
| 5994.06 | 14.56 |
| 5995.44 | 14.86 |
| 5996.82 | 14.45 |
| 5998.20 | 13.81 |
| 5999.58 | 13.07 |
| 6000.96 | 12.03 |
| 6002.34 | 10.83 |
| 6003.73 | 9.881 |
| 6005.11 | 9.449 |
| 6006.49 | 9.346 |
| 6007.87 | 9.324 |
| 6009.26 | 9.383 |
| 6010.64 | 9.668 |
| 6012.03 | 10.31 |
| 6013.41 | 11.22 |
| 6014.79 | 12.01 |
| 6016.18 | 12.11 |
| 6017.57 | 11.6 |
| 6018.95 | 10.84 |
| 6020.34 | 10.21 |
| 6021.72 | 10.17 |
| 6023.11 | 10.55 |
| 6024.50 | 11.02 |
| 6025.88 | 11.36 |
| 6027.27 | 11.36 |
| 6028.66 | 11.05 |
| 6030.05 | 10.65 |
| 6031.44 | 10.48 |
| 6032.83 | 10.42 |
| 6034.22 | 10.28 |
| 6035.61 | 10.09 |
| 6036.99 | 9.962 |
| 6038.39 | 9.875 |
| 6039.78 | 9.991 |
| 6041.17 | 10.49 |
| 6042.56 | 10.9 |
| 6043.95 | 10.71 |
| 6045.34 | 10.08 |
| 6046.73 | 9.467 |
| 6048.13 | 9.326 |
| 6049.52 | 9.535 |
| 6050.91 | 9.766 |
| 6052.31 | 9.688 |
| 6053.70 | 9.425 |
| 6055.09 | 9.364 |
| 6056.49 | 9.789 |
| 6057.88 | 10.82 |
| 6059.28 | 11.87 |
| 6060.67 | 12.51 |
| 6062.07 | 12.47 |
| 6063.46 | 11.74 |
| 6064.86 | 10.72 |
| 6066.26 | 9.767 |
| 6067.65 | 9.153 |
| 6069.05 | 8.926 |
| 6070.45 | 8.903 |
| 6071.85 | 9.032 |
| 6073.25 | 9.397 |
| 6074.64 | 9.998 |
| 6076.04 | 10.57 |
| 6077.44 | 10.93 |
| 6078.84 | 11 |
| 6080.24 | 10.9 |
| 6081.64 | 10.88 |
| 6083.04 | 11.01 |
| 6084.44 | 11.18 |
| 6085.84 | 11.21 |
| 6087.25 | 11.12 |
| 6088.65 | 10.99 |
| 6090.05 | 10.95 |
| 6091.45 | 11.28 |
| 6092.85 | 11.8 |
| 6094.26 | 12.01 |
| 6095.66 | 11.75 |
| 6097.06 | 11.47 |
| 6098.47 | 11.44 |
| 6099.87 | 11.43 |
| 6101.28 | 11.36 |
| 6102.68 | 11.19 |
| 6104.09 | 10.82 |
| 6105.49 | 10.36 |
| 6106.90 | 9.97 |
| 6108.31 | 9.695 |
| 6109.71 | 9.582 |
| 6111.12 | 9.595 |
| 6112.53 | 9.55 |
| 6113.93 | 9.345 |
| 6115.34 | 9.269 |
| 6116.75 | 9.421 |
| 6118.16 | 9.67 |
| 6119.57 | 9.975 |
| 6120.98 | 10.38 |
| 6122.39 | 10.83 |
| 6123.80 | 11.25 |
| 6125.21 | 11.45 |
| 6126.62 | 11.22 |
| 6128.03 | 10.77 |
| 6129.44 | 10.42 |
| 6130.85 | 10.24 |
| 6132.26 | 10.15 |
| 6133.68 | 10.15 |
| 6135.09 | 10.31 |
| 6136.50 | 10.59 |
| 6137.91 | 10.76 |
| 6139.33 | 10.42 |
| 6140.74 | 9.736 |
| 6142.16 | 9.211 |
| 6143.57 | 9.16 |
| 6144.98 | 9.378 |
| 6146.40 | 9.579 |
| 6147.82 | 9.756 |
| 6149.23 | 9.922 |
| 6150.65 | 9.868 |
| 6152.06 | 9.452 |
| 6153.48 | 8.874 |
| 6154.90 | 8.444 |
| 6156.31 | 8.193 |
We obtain 1.2 A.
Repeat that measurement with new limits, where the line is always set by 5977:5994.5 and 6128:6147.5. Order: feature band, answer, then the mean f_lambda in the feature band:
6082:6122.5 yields -1.7 A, 10.6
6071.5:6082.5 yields 0.0 A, 10.4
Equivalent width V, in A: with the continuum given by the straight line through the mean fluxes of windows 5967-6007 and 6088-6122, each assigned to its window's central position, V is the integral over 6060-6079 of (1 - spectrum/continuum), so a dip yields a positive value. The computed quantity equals 0.6 A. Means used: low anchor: 11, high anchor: 10.6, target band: 10.3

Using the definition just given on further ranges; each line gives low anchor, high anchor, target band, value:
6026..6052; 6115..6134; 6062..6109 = -1.79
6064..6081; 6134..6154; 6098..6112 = -0.89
